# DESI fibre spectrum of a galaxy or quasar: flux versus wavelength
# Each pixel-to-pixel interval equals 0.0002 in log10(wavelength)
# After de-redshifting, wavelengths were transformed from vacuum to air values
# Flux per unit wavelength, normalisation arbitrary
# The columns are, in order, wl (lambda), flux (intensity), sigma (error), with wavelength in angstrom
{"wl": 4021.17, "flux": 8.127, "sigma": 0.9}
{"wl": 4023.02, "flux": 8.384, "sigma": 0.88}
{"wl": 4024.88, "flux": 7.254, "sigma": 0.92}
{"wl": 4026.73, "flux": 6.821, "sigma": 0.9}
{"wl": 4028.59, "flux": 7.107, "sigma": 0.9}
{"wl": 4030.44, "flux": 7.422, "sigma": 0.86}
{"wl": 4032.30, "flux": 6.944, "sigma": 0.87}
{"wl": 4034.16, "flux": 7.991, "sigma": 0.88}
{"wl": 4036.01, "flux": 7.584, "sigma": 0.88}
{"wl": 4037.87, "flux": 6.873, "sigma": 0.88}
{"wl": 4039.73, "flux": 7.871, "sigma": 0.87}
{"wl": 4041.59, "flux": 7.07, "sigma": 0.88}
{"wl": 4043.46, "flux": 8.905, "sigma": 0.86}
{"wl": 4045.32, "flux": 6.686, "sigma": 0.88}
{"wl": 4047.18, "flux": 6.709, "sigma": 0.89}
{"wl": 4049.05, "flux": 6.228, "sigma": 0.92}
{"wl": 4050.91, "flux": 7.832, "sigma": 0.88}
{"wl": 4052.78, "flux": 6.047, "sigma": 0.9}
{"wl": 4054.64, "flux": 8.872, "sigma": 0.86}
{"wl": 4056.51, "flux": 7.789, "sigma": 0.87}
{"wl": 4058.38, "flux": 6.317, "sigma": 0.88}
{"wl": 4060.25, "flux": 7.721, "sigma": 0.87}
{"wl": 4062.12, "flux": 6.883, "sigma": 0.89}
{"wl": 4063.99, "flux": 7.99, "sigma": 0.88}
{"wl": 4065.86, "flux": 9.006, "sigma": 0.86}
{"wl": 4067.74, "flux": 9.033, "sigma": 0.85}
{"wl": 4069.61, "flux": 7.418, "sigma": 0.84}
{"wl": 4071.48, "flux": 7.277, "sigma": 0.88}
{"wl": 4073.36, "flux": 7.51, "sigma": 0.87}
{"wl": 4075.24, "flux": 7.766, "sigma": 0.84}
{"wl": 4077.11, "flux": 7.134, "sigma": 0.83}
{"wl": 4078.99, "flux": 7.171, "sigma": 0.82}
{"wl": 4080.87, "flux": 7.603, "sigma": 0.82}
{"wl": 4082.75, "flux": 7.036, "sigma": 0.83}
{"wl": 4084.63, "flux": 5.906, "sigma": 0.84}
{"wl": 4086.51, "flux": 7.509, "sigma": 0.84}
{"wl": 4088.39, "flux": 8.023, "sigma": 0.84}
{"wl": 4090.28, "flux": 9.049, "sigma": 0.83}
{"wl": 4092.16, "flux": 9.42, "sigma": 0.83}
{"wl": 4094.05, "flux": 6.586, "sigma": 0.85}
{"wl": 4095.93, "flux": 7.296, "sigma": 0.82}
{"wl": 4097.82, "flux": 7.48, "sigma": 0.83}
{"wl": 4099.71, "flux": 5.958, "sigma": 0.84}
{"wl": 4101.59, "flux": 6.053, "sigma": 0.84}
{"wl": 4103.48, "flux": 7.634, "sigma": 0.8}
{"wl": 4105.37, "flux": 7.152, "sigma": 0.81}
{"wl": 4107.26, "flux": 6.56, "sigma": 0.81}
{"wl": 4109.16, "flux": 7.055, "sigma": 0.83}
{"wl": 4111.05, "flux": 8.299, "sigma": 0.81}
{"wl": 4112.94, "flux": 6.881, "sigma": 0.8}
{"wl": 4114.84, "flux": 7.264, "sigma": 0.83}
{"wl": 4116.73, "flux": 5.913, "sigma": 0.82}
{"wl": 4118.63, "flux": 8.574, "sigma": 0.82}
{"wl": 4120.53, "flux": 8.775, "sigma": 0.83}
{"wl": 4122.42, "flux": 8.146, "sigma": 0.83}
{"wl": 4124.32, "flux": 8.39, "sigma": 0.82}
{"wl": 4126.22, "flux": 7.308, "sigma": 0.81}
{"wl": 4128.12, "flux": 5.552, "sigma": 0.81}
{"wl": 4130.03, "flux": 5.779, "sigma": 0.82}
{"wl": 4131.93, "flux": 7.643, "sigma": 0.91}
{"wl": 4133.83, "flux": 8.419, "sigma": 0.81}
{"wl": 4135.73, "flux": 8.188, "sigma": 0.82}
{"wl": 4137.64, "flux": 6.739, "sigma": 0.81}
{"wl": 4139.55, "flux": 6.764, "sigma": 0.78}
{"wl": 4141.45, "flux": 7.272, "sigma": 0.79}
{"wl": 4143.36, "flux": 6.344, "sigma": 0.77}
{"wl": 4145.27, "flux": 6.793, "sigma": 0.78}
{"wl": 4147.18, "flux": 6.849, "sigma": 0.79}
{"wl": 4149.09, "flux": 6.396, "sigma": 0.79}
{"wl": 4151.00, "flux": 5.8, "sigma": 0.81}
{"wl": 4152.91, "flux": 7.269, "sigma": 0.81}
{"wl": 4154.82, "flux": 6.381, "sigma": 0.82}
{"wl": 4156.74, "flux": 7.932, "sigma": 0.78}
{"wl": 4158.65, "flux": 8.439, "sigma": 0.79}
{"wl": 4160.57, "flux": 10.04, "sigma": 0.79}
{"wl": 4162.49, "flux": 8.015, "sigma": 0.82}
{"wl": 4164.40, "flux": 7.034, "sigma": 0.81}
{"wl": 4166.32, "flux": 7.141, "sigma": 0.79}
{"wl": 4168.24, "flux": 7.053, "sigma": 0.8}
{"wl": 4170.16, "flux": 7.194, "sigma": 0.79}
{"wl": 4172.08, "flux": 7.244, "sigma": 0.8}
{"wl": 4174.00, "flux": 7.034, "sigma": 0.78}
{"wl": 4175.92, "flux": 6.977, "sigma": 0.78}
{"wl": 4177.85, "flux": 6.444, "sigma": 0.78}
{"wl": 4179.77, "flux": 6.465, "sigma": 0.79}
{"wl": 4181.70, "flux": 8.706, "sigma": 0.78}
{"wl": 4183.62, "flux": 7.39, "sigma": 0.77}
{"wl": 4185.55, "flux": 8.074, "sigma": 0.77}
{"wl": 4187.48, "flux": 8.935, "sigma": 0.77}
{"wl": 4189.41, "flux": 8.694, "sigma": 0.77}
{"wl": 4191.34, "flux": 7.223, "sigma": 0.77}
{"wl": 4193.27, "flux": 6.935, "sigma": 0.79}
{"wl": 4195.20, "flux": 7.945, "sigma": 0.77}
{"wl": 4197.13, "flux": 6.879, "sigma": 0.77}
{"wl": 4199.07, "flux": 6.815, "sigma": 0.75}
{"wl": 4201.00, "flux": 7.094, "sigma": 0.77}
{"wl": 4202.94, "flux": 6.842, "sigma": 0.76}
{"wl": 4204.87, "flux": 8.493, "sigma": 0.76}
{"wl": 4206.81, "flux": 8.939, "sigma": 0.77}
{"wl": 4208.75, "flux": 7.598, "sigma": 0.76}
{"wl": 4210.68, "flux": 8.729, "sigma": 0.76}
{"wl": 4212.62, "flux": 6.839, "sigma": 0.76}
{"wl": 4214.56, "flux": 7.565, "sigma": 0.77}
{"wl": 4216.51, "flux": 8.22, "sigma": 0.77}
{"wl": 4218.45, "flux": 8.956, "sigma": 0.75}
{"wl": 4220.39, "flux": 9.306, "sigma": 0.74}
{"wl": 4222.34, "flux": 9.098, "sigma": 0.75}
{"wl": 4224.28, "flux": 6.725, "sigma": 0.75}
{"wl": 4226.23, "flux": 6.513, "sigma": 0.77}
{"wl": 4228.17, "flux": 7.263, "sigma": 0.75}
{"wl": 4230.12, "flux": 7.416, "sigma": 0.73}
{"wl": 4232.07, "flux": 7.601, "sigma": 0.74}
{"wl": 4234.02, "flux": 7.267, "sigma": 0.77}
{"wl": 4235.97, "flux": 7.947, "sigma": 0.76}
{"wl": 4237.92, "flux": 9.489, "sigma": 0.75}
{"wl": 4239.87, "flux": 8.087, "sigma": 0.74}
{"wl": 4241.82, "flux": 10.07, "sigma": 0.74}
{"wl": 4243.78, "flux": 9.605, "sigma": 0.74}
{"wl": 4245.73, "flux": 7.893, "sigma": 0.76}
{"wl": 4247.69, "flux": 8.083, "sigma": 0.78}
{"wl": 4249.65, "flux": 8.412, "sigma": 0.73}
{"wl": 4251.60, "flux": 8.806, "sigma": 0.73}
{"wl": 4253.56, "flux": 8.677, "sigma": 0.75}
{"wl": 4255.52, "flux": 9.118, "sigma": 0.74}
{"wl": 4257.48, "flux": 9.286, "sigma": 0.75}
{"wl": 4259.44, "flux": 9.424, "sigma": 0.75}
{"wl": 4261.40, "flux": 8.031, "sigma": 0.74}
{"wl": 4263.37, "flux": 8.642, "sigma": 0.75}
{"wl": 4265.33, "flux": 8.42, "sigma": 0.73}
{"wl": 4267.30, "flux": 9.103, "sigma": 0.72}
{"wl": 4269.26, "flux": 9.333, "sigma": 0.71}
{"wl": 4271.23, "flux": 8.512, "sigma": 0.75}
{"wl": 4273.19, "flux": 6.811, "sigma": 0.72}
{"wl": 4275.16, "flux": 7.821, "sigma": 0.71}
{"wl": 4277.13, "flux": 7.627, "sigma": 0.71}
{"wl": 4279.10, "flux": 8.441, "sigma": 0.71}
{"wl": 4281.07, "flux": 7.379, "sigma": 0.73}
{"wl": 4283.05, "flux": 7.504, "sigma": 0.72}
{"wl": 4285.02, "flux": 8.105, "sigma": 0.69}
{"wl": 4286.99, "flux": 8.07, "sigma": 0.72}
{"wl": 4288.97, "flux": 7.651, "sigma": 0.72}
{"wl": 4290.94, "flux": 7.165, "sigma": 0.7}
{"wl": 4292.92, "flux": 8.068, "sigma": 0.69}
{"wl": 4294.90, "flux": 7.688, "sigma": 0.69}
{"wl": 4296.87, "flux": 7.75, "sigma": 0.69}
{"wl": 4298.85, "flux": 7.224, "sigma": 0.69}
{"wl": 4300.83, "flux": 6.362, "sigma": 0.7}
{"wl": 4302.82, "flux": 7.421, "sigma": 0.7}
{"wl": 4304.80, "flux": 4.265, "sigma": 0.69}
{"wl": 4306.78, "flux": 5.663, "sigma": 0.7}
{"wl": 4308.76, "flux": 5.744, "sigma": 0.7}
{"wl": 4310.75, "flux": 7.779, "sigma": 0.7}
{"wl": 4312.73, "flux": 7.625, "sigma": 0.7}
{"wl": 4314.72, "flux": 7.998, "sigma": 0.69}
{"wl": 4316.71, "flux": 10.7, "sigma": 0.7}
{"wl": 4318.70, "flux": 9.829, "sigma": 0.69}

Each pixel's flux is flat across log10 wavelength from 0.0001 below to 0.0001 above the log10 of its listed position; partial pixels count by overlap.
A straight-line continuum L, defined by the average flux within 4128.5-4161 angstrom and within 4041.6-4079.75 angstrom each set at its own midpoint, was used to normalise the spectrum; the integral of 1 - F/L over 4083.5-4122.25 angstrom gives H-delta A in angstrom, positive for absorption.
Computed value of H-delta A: -0.27 angstrom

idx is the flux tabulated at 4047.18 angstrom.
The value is 6.709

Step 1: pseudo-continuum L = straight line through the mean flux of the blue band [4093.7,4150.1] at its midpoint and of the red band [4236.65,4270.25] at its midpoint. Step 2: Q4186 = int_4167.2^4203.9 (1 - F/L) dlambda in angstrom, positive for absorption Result 2.75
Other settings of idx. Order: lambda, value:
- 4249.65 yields 8.412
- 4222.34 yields 9.098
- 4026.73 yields 6.821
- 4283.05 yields 7.504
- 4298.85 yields 7.224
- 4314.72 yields 7.998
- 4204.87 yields 8.493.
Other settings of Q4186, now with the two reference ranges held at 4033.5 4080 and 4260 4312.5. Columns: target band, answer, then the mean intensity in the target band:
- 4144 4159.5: 1.2 angstrom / 6.96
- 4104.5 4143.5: 1.1 angstrom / 7.31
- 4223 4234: 0.6 angstrom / 7.18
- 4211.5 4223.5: -1.2 angstrom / 8.31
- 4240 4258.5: -3.1 angstrom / 8.85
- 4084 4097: -0.4 angstrom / 7.72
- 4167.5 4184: 0.8 angstrom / 7.16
